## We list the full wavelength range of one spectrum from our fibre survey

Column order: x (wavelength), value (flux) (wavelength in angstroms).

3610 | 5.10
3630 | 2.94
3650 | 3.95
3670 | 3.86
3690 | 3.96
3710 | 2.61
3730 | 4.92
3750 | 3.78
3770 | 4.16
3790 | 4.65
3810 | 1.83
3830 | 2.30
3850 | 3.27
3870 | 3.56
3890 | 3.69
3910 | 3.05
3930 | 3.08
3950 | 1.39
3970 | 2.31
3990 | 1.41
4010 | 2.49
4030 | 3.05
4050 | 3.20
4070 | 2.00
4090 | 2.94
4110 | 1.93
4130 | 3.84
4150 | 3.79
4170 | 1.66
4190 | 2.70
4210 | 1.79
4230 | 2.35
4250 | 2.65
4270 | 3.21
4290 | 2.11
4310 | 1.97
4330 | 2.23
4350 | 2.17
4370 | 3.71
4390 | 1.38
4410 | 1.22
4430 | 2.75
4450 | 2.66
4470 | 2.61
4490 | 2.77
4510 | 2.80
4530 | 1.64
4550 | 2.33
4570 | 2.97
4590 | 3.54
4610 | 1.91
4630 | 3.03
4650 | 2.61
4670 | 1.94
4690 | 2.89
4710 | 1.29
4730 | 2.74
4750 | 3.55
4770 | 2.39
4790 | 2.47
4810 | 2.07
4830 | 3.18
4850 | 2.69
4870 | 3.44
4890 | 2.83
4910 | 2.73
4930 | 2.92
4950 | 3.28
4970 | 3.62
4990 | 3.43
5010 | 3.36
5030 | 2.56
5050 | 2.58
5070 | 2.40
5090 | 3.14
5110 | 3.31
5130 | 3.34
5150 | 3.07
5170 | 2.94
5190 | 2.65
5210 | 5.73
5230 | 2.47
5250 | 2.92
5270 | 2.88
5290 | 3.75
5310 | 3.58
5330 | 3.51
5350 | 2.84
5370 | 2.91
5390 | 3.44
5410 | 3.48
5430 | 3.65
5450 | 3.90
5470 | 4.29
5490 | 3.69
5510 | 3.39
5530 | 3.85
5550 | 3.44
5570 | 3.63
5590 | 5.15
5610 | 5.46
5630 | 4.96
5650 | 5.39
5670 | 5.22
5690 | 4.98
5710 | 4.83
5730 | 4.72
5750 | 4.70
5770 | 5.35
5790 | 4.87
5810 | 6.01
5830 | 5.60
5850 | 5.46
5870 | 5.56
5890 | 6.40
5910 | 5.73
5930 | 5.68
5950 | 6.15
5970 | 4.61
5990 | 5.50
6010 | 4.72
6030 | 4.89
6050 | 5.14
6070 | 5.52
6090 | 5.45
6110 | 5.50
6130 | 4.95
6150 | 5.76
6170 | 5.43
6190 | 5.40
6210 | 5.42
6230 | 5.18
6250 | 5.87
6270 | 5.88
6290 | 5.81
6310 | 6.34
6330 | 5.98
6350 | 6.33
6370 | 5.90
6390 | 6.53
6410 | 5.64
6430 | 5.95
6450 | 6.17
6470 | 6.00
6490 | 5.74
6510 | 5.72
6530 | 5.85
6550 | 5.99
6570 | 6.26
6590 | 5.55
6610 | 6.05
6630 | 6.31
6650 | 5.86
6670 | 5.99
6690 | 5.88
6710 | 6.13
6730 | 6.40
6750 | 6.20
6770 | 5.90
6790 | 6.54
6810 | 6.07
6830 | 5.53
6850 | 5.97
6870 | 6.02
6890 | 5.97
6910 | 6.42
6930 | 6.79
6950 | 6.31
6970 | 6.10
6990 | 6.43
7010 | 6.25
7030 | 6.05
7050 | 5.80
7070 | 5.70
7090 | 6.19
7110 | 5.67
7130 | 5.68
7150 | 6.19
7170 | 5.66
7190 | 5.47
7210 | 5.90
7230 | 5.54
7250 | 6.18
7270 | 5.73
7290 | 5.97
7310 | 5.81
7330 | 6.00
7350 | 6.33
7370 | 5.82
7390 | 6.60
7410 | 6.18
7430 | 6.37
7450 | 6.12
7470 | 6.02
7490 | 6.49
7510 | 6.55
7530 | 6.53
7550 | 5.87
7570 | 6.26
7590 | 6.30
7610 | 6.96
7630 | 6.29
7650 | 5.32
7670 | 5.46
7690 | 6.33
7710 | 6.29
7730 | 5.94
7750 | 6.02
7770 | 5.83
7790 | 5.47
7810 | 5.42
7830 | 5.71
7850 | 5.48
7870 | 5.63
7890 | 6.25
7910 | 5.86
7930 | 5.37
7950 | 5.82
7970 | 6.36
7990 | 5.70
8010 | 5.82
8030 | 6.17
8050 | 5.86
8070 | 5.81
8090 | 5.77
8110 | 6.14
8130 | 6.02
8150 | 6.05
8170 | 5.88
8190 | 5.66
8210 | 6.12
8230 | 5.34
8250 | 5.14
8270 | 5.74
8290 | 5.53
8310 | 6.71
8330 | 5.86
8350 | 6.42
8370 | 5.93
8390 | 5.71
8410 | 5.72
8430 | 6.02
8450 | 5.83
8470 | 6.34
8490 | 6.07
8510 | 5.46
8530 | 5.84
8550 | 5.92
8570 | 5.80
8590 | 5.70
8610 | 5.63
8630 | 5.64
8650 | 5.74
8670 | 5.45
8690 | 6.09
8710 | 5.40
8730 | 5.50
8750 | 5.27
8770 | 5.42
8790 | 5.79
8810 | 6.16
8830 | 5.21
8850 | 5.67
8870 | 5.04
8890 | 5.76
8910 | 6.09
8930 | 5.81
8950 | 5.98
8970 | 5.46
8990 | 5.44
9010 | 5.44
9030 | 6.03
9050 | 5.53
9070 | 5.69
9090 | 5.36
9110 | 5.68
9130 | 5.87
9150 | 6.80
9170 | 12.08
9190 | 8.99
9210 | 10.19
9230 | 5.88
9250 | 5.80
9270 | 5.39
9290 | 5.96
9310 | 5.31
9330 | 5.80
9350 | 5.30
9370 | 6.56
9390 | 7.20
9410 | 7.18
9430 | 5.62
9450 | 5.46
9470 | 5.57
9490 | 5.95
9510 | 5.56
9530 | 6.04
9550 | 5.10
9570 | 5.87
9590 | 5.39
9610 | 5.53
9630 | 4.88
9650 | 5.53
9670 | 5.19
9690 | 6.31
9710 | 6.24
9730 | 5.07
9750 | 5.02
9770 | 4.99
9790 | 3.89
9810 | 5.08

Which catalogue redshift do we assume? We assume 0.40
